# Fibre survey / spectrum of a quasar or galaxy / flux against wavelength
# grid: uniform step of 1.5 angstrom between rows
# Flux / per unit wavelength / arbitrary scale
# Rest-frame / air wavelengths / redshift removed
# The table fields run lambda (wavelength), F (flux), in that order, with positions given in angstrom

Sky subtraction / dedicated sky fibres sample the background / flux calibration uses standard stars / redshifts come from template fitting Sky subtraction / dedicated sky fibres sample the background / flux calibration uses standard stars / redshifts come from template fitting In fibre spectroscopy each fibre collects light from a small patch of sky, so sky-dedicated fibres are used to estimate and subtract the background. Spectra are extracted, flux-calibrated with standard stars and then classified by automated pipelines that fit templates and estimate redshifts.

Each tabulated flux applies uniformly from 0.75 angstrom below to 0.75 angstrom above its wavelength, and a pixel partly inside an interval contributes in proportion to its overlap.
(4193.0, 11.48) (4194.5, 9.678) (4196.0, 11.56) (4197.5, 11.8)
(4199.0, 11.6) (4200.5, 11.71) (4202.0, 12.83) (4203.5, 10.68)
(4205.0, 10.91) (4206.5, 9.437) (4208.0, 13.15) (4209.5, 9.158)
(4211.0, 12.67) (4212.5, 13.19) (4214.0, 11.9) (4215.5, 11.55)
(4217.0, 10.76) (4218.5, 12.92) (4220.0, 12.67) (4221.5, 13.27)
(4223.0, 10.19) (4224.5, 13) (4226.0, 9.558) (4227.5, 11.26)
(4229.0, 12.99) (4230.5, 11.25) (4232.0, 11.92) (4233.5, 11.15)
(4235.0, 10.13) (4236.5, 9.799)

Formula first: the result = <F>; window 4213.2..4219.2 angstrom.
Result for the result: 11.8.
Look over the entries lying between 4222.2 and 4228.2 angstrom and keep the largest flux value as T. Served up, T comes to 13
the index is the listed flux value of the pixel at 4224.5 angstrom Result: 13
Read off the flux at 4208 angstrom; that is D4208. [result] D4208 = 13.15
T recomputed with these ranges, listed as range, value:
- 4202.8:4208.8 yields 13.15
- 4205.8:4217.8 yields 13.19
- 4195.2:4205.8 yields 12.83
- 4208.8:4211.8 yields 12.67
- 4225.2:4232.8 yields 12.99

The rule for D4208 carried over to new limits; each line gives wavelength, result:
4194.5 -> 9.678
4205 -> 10.91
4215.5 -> 11.55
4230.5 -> 11.25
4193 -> 11.48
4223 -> 10.19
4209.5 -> 9.158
